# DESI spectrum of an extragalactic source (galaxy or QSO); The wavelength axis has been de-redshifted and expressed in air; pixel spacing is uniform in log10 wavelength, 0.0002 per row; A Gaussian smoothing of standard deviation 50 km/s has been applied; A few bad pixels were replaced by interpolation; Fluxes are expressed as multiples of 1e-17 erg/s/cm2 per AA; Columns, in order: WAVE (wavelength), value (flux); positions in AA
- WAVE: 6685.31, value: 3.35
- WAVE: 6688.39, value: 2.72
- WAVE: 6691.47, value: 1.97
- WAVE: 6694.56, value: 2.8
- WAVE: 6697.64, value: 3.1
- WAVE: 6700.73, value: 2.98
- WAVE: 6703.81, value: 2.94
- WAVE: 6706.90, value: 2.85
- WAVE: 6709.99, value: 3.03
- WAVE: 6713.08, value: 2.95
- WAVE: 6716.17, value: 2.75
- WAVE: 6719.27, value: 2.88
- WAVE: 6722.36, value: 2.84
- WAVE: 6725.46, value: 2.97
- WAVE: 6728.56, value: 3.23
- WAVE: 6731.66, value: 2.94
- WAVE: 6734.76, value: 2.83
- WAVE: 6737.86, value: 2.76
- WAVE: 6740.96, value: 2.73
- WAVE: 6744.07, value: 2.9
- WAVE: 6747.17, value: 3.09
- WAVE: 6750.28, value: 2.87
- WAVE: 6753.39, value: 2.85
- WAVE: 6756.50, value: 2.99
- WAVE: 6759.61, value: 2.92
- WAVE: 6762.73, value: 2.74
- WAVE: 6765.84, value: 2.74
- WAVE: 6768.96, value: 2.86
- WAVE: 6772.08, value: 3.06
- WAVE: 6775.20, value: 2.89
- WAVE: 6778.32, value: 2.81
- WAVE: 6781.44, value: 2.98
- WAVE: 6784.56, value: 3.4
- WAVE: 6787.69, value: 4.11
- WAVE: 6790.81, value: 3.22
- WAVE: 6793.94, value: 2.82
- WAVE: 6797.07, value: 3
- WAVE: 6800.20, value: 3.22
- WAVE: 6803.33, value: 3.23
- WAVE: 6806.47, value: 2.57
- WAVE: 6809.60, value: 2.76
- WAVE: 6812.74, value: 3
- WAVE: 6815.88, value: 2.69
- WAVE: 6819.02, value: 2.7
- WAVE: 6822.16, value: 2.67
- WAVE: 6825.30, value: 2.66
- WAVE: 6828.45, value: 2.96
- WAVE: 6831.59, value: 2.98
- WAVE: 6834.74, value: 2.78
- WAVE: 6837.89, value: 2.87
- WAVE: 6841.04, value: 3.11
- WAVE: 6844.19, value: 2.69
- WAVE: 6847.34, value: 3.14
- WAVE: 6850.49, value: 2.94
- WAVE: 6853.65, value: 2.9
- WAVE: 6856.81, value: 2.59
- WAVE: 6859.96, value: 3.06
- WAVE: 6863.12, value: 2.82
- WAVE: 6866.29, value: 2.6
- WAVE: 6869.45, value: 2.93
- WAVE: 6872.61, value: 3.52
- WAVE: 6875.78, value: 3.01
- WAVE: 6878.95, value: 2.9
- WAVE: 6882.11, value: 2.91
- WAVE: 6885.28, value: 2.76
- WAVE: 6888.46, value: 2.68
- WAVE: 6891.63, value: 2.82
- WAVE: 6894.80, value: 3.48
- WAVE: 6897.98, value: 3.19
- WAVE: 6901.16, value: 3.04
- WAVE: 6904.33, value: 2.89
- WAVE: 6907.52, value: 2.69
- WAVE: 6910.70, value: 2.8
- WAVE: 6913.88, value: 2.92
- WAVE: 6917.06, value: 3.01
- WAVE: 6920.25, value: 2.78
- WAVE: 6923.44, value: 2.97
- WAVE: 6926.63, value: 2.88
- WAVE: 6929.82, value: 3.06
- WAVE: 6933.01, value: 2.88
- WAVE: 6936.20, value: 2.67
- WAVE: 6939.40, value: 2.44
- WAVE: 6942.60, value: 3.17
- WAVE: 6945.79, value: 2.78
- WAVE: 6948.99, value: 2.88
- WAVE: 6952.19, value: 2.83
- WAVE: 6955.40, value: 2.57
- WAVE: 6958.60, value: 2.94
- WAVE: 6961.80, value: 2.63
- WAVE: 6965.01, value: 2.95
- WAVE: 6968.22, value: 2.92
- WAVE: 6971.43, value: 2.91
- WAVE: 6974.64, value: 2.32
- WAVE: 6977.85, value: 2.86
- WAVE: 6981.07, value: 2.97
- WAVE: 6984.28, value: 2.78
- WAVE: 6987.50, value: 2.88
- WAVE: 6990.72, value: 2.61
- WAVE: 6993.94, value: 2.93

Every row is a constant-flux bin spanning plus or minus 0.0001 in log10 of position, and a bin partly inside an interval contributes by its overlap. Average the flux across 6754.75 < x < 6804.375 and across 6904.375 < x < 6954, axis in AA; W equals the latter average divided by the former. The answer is 0.9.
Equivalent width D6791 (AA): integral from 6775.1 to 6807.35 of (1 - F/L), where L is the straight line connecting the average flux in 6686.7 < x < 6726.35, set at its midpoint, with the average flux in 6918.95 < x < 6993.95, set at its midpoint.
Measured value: -3.6 AA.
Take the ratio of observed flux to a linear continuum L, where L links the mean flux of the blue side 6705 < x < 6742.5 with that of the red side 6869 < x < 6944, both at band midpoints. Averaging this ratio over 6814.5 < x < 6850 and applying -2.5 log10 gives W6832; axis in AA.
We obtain 0.03 mag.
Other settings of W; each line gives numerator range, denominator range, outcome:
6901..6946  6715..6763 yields 0.99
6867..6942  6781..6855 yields 0.98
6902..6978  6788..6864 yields 0.97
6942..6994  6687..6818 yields 0.96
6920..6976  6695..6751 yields 0.96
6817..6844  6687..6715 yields 1.01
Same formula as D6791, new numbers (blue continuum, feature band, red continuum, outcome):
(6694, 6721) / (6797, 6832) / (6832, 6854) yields 0.7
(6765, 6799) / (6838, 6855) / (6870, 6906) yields 0.5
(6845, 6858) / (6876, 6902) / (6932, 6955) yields -1.1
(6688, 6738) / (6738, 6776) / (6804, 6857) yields -0.4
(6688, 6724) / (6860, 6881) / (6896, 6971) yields -0.8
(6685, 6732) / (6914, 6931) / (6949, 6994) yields -0.8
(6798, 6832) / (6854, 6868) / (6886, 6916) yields 0.6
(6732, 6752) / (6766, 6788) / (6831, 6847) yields -1.5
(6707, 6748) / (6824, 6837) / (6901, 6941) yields 0.1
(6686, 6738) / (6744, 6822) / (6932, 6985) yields -3.5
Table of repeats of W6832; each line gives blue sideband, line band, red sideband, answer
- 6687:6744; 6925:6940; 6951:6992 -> -0.006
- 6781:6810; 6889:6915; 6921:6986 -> -0.015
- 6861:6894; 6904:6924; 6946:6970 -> 0.004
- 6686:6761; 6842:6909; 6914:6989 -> -0.033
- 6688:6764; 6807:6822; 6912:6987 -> 0.036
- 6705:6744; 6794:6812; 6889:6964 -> -0.021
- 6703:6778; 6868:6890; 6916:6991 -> -0.041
